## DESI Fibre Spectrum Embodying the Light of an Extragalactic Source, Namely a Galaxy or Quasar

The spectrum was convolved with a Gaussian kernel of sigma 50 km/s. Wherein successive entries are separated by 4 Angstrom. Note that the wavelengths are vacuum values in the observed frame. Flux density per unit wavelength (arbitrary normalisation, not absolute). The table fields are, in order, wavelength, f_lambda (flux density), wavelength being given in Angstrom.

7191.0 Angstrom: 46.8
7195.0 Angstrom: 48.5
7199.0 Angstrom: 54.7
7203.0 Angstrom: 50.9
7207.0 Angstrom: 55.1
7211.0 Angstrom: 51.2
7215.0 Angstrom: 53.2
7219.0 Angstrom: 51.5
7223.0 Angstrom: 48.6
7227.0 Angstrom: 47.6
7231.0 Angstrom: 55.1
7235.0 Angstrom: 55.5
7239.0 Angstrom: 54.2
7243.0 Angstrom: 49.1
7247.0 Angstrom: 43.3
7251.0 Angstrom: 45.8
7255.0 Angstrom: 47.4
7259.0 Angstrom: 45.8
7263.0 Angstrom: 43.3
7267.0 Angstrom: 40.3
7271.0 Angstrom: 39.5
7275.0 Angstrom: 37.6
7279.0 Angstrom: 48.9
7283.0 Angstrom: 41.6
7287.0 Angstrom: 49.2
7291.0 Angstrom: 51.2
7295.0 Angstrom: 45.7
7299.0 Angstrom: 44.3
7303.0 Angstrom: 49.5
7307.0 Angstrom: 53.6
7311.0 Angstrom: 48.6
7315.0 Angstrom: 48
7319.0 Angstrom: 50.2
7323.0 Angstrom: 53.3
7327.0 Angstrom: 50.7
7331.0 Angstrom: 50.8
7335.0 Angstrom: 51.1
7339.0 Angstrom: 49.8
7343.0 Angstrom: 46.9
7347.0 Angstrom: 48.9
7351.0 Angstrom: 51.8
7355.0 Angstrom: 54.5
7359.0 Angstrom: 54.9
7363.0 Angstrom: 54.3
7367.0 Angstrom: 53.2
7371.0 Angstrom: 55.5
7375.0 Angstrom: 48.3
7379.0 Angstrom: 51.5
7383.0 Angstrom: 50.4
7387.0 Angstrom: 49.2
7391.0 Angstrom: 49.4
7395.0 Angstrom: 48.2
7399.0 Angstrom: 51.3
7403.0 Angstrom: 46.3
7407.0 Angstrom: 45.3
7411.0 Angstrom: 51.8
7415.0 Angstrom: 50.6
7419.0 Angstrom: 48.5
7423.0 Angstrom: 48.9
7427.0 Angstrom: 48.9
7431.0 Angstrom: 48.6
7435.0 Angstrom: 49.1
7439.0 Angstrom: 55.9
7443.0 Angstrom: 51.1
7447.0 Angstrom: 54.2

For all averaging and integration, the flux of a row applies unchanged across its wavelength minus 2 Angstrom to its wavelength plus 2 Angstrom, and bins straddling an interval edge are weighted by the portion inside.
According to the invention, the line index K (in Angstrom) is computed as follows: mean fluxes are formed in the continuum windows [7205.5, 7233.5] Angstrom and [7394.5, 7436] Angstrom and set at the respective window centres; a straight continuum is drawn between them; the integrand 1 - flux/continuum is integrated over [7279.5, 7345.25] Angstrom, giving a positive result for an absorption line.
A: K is 1.78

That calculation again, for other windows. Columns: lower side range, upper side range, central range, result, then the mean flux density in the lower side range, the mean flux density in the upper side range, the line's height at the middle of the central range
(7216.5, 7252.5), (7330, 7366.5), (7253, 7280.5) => 4.03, 50.2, 51.5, 50.6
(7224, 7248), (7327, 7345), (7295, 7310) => 0.46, 51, 49.8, 50.2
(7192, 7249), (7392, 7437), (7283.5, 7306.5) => 1.10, 51.2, 48.9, 50.3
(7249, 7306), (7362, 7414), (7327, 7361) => -1.98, 45.2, 50.3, 48.2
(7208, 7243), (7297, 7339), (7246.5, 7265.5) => 2.30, 52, 50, 51.4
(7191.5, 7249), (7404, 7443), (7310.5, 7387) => -1.42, 51.2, 49.7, 50.3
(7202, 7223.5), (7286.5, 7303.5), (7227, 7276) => 3.36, 52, 47.7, 50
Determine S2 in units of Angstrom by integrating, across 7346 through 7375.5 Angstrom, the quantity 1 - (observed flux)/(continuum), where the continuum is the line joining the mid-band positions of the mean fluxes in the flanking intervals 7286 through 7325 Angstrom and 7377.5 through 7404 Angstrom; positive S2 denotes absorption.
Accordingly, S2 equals -2.1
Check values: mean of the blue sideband 49.4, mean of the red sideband 49.6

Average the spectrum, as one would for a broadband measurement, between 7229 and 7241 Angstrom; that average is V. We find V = 54.9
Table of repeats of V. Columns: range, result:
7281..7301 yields 46.4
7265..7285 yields 41.6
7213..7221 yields 52.4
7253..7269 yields 44.2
